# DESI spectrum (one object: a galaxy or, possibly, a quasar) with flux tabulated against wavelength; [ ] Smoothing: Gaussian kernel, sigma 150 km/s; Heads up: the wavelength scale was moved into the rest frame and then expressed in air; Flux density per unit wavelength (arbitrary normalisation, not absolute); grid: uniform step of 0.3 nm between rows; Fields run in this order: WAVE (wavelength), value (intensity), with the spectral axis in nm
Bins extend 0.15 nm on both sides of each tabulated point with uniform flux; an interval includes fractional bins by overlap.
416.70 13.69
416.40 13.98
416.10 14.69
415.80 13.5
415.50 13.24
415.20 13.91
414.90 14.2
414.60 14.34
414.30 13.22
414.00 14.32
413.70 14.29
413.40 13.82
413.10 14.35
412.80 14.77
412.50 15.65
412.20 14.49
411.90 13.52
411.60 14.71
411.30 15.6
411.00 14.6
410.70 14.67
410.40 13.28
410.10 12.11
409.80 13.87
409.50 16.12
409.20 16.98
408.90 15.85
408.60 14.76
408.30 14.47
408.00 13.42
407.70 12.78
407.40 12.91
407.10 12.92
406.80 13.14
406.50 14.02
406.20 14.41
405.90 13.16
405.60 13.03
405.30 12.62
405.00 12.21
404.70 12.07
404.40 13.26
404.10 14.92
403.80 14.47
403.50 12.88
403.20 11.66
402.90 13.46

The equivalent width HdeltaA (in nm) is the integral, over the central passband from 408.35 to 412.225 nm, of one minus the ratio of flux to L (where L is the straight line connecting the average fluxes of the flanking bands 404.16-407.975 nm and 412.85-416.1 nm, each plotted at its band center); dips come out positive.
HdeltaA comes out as -0.32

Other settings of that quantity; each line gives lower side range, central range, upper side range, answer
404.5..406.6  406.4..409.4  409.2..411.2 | -0.09 nm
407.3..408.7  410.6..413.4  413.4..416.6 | -0.17 nm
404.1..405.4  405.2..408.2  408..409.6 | 0.16 nm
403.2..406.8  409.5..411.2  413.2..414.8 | -0.03 nm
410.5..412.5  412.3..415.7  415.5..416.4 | 0.01 nm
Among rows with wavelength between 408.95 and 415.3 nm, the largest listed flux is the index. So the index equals 16.98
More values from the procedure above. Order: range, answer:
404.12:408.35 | 14.47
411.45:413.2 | 15.65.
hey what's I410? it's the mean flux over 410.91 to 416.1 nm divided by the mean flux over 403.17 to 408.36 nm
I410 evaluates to 1.08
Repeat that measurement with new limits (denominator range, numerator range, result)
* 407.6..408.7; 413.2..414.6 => 1.01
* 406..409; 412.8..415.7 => 1.01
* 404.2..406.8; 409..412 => 1.11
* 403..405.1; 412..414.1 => 1.11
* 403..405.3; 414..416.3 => 1.07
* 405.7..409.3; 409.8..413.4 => 1.02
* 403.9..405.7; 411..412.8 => 1.13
